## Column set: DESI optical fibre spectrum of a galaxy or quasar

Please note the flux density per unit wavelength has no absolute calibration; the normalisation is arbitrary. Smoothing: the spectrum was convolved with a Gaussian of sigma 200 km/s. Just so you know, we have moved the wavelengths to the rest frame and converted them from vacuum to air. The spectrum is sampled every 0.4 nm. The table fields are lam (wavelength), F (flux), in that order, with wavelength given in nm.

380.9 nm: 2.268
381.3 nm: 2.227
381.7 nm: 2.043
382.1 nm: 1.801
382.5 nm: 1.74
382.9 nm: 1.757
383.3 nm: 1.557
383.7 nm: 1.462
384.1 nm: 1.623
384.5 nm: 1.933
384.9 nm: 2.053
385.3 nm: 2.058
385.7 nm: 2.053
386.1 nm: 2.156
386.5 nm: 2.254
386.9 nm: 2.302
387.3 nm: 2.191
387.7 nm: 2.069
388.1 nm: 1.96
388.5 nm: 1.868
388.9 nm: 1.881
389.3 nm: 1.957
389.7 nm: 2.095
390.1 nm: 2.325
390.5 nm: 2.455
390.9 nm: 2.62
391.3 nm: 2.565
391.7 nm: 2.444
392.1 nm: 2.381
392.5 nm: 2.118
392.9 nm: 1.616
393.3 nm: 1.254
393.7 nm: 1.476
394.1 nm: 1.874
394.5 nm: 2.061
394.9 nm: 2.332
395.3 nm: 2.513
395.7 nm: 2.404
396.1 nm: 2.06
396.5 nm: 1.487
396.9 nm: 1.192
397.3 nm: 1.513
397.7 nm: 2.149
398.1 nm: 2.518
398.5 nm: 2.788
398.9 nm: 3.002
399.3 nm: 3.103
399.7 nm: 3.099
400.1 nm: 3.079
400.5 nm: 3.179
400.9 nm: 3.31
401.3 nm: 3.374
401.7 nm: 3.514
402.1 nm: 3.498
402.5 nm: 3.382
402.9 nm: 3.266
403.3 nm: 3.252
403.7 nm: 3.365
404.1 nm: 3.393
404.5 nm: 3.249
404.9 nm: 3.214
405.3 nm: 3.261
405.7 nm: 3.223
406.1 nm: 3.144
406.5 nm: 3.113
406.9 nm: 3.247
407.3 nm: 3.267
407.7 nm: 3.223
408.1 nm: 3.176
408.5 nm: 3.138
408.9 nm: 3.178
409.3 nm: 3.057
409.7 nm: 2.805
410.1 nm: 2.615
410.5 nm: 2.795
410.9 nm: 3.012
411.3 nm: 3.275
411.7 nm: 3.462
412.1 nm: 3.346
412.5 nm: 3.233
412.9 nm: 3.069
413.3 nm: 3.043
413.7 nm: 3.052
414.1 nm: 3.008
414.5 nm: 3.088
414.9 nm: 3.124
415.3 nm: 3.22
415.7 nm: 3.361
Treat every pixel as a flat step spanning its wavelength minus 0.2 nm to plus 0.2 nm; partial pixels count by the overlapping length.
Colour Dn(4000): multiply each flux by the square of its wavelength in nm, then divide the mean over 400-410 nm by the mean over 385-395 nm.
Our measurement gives 1.67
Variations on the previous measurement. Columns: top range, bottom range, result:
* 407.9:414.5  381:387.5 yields 1.80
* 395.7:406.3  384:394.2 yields 1.49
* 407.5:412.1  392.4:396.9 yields 1.76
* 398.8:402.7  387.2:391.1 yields 1.61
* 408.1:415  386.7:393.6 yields 1.62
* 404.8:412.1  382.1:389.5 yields 1.81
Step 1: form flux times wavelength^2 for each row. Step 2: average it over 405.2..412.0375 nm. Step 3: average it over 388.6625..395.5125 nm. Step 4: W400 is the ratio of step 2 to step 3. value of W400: 1.60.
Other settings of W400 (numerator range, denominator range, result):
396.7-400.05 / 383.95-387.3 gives 1.27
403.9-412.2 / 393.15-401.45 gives 1.40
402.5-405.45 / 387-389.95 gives 1.76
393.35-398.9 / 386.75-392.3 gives 0.95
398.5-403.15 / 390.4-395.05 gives 1.61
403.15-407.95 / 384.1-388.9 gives 1.74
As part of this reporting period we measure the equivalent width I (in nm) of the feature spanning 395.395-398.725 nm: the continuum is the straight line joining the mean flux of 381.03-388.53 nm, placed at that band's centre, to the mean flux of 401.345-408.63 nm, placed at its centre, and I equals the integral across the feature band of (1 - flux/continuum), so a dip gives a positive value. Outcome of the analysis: 0.87 nm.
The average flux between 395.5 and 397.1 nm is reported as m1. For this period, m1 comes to 1.79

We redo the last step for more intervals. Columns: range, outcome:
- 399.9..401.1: 3.19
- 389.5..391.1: 2.37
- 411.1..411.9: 3.37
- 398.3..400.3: 3.01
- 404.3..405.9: 3.24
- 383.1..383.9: 1.51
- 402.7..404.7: 3.3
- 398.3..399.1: 2.89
